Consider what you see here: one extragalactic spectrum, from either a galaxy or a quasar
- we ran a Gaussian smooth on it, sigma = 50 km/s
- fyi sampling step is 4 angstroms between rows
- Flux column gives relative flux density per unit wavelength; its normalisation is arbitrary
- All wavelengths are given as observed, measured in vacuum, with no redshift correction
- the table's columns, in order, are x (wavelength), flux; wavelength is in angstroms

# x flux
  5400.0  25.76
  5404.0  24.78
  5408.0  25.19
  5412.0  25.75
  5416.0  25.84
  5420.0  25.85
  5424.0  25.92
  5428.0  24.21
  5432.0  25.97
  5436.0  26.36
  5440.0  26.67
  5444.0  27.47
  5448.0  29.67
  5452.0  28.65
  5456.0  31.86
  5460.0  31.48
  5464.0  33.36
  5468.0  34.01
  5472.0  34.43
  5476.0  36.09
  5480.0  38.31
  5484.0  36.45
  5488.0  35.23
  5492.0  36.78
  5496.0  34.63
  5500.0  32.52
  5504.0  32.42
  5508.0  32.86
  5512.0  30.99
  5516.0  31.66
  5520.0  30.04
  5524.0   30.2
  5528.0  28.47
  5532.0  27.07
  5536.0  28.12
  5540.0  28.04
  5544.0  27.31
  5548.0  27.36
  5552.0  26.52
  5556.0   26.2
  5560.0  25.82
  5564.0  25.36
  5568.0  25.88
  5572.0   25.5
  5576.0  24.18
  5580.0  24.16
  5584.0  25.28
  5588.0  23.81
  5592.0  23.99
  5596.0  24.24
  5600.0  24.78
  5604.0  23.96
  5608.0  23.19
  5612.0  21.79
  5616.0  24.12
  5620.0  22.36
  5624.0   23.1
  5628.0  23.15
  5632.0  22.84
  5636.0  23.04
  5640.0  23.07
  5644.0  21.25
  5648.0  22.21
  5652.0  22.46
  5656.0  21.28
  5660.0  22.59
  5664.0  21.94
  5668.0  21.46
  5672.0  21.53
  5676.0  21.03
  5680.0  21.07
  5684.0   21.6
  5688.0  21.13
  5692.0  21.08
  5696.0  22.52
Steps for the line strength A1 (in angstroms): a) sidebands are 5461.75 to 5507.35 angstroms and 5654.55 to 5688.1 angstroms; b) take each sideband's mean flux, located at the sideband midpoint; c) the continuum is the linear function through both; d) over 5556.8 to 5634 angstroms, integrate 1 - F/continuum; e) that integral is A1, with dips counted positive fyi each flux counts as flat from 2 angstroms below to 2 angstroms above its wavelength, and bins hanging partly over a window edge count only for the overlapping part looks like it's 8.1 angstroms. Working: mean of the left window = 34.8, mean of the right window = 21.5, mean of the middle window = 24.1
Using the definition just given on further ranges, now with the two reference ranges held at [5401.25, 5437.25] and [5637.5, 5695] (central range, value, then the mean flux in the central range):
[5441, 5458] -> -2.84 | 29.3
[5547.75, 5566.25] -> -2.16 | 26.1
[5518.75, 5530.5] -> -2.72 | 29.4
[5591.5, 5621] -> -1.20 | 23.6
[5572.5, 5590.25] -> -1.09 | 24.4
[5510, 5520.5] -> -3.05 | 31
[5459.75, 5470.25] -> -3.56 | 33.2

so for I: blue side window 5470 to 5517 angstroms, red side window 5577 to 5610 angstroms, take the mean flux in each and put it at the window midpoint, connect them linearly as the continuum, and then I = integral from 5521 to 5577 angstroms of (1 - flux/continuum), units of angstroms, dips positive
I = 3.4 angstroms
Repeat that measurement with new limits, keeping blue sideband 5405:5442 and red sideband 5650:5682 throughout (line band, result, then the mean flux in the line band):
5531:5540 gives -1.5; 27.8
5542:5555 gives -1.9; 27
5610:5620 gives -0.1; 22.8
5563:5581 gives -1.4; 25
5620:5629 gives -0.2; 23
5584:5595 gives -0.6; 24.2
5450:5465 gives -3.6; 31.2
